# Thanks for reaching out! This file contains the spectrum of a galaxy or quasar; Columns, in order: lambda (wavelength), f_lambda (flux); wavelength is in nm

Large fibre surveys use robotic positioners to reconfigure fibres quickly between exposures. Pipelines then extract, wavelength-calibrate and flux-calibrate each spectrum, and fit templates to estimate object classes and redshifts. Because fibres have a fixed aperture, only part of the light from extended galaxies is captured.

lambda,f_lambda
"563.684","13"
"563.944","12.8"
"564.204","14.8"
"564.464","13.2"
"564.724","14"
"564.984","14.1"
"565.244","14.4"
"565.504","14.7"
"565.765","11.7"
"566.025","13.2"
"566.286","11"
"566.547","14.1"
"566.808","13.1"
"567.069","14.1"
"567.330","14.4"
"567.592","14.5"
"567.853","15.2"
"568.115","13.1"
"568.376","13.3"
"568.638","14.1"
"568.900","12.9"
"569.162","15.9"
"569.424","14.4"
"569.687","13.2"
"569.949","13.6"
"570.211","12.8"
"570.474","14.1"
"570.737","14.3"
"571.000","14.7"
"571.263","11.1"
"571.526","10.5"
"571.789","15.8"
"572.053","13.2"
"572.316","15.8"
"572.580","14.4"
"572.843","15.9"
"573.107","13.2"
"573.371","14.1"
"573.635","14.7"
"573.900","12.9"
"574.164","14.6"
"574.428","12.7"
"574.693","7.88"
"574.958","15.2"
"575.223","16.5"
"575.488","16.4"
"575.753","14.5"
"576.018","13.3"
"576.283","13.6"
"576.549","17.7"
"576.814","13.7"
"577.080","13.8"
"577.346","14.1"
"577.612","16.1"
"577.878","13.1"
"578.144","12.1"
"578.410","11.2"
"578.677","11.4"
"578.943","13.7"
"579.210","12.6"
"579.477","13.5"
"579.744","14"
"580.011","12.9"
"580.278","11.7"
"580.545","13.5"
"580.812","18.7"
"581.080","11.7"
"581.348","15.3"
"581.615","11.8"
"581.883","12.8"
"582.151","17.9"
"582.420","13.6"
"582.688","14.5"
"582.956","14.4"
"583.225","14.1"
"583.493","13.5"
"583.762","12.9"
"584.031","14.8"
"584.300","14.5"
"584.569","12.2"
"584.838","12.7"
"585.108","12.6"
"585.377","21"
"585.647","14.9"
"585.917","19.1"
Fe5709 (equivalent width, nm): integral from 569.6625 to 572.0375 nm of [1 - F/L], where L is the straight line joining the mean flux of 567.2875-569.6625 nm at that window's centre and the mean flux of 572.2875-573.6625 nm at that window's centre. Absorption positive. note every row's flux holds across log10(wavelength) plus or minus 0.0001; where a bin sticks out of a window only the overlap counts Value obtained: 0.172 nm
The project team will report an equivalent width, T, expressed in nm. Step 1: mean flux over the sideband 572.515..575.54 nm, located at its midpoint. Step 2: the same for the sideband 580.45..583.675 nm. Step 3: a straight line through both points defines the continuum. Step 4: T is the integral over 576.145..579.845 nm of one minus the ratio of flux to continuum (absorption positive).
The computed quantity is 0.14 nm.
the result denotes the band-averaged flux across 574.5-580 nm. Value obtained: 13.7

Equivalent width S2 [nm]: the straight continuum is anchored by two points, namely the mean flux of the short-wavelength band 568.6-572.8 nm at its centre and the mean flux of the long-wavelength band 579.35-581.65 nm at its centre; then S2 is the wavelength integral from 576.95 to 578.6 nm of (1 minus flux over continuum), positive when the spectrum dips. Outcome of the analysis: 0.05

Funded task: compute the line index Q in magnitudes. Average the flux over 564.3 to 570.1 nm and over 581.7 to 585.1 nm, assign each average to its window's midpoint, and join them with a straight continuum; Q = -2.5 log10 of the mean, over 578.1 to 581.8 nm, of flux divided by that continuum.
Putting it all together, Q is 0.06 mag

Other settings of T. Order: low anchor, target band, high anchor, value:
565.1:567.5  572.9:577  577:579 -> -0.27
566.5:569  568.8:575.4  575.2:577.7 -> 0.27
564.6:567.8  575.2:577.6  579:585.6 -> -0.16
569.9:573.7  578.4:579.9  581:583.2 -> 0.12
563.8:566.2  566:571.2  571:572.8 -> -0.05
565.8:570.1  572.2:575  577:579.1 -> -0.06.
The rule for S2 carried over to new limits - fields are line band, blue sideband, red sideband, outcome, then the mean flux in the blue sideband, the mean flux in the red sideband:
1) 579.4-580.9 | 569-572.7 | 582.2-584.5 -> 0.01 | 13.8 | 14.1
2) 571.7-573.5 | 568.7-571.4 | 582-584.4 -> -0.10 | 13.7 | 14.5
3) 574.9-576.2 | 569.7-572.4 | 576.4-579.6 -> -0.15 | 13.5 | 13.6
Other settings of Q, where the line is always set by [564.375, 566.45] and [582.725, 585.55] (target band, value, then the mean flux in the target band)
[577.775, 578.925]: 0.16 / 12.1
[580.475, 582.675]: -0.02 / 14.4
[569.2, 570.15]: -0.03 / 13.9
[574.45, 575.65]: -0.01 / 13.9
